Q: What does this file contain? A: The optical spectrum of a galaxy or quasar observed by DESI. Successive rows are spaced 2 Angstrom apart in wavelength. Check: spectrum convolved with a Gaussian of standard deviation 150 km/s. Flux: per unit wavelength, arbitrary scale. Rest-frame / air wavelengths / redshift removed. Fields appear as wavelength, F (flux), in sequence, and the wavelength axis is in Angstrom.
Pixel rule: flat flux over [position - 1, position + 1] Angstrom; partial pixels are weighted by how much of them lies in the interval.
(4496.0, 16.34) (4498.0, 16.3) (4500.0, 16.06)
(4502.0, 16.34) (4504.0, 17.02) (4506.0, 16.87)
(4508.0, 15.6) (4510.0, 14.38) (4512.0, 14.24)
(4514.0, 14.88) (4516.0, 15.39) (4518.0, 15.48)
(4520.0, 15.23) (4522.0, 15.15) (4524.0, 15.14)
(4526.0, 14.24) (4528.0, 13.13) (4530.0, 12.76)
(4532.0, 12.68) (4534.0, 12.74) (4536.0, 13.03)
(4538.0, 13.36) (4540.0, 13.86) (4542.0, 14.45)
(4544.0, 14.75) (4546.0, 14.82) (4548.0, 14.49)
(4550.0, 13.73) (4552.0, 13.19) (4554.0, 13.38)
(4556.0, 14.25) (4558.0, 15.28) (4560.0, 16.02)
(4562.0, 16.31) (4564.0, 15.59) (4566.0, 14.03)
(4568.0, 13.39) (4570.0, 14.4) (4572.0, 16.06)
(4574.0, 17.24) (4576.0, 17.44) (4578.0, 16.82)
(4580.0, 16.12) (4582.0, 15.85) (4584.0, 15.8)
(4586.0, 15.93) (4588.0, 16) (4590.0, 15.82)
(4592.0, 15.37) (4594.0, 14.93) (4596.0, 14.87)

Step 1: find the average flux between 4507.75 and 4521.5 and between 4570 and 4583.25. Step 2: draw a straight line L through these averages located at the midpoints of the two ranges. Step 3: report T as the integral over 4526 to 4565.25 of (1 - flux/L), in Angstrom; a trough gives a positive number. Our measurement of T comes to 4.0 Angstrom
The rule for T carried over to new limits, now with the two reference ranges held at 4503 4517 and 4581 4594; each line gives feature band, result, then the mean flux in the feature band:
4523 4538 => 2.1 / 13.4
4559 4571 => 0.5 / 15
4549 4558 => 1.0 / 13.8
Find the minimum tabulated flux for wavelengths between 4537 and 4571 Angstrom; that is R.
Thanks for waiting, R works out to 13.19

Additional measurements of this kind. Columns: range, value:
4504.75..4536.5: 12.68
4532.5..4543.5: 12.74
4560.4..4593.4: 13.39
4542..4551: 13.73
